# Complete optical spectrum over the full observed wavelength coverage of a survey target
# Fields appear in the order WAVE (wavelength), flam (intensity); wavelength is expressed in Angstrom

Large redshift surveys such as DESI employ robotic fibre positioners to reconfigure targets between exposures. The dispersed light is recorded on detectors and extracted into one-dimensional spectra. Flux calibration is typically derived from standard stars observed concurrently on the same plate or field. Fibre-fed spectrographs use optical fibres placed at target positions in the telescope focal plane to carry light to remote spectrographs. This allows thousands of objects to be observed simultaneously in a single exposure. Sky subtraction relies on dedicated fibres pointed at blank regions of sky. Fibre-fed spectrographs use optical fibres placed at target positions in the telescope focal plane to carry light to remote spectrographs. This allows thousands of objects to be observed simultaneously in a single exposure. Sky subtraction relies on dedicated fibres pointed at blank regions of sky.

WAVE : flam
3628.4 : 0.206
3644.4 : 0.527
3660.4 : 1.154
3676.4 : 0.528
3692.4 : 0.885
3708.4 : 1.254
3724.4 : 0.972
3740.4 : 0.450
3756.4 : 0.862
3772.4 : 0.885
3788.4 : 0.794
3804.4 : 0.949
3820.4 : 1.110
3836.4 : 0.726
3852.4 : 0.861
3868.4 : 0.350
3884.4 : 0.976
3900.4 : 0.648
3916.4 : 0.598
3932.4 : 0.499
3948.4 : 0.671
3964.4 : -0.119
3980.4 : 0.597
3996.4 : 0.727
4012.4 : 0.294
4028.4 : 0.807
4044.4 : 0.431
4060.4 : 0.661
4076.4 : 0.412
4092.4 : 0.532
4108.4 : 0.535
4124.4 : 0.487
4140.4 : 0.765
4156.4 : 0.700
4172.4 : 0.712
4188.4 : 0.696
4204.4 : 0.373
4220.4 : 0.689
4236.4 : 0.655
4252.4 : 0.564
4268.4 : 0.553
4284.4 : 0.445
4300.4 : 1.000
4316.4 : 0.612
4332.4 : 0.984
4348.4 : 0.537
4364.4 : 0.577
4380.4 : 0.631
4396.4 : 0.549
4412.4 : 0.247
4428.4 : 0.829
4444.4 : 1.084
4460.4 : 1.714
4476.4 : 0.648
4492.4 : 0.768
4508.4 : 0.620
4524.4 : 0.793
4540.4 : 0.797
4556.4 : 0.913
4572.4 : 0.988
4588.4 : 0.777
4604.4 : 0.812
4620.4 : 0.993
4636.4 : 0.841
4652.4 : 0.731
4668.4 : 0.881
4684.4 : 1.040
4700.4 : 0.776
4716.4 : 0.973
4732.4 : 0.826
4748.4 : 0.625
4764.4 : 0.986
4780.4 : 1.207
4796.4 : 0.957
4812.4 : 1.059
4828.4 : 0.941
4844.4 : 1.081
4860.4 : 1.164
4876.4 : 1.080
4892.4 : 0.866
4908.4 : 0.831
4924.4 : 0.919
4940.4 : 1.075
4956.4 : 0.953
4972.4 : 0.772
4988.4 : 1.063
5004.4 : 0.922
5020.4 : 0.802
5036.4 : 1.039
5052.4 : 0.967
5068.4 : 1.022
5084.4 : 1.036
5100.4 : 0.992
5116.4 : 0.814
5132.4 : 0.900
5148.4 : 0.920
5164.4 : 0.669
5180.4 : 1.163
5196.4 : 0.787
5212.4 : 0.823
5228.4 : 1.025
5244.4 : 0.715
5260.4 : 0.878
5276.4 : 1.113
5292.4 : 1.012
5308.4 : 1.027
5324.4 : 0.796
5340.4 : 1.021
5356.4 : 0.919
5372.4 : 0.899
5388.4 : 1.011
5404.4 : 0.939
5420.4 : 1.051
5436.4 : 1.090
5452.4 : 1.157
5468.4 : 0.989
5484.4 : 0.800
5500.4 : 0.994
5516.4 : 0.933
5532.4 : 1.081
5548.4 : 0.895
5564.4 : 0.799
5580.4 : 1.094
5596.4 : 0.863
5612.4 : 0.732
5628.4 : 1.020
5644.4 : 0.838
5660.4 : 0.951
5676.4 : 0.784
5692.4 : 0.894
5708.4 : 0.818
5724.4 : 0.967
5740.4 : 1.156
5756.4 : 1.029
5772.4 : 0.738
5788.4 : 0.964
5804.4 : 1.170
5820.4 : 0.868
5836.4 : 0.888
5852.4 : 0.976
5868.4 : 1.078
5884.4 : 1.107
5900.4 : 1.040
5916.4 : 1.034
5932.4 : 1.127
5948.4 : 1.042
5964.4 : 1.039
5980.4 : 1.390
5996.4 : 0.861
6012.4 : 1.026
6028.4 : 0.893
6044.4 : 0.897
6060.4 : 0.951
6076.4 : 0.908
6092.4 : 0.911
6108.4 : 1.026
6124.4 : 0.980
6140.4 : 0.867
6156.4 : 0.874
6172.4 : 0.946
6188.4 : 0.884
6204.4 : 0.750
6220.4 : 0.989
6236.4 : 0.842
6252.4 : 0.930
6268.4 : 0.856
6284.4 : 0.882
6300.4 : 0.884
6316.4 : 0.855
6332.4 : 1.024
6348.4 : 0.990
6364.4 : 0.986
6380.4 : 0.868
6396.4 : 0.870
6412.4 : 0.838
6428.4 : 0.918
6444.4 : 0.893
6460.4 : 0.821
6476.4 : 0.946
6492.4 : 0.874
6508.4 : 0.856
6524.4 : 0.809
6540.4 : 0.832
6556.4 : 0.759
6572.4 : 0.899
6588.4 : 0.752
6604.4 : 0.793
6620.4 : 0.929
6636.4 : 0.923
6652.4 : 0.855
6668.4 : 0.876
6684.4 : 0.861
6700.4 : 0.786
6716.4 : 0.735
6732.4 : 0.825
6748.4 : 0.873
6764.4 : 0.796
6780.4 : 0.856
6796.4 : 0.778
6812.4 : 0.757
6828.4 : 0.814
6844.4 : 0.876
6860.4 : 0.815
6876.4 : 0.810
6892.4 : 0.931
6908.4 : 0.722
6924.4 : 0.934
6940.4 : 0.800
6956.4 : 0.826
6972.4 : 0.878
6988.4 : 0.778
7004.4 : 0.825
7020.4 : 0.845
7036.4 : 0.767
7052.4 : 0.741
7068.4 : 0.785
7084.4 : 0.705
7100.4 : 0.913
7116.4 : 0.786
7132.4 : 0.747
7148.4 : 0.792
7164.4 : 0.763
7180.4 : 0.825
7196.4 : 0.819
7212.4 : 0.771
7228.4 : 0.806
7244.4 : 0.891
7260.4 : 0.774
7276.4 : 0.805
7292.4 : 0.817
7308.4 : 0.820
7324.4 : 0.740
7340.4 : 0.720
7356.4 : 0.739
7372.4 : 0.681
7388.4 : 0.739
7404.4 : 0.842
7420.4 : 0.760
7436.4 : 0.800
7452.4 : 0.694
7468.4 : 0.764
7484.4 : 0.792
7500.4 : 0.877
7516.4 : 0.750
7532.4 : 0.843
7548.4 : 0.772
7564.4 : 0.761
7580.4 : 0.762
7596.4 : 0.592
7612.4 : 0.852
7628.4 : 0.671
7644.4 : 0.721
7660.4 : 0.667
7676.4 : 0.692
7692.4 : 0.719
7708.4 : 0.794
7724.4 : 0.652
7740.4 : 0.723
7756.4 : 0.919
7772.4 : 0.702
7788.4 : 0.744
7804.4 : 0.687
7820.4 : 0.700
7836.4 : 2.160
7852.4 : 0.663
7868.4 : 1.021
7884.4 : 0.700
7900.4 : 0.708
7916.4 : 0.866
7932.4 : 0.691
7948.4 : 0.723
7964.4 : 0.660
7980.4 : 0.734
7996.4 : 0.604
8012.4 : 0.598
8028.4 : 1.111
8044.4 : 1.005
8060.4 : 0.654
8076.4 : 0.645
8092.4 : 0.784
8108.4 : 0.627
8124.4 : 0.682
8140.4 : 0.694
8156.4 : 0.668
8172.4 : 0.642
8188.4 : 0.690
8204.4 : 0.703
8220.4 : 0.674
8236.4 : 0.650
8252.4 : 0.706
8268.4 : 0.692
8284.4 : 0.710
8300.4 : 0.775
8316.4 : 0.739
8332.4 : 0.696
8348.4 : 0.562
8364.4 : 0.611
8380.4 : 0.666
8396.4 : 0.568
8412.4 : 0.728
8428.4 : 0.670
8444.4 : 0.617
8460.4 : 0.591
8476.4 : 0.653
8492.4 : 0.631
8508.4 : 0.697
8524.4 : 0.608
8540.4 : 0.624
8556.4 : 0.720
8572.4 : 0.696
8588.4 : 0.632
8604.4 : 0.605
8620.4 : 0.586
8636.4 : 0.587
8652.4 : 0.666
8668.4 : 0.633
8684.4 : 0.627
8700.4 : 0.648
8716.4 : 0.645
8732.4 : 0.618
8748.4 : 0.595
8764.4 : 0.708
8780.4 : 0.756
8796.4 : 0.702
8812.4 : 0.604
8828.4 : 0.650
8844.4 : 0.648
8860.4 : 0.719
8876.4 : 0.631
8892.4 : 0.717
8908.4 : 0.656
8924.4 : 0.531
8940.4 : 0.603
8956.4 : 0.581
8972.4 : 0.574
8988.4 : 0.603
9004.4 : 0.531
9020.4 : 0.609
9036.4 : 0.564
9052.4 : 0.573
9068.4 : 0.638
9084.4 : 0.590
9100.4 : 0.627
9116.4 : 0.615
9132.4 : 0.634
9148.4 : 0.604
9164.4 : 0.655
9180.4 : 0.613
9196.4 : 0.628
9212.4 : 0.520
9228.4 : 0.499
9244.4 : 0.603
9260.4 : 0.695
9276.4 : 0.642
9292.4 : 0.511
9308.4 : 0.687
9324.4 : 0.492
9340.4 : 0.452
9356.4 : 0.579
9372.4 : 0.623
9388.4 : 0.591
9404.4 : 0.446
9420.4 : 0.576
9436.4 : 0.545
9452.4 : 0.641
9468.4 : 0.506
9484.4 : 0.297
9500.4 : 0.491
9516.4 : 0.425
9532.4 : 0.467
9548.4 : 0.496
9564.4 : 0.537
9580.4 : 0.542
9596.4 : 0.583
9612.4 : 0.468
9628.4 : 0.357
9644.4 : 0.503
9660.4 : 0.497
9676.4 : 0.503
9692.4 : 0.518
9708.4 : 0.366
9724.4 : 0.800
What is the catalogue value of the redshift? 0.19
